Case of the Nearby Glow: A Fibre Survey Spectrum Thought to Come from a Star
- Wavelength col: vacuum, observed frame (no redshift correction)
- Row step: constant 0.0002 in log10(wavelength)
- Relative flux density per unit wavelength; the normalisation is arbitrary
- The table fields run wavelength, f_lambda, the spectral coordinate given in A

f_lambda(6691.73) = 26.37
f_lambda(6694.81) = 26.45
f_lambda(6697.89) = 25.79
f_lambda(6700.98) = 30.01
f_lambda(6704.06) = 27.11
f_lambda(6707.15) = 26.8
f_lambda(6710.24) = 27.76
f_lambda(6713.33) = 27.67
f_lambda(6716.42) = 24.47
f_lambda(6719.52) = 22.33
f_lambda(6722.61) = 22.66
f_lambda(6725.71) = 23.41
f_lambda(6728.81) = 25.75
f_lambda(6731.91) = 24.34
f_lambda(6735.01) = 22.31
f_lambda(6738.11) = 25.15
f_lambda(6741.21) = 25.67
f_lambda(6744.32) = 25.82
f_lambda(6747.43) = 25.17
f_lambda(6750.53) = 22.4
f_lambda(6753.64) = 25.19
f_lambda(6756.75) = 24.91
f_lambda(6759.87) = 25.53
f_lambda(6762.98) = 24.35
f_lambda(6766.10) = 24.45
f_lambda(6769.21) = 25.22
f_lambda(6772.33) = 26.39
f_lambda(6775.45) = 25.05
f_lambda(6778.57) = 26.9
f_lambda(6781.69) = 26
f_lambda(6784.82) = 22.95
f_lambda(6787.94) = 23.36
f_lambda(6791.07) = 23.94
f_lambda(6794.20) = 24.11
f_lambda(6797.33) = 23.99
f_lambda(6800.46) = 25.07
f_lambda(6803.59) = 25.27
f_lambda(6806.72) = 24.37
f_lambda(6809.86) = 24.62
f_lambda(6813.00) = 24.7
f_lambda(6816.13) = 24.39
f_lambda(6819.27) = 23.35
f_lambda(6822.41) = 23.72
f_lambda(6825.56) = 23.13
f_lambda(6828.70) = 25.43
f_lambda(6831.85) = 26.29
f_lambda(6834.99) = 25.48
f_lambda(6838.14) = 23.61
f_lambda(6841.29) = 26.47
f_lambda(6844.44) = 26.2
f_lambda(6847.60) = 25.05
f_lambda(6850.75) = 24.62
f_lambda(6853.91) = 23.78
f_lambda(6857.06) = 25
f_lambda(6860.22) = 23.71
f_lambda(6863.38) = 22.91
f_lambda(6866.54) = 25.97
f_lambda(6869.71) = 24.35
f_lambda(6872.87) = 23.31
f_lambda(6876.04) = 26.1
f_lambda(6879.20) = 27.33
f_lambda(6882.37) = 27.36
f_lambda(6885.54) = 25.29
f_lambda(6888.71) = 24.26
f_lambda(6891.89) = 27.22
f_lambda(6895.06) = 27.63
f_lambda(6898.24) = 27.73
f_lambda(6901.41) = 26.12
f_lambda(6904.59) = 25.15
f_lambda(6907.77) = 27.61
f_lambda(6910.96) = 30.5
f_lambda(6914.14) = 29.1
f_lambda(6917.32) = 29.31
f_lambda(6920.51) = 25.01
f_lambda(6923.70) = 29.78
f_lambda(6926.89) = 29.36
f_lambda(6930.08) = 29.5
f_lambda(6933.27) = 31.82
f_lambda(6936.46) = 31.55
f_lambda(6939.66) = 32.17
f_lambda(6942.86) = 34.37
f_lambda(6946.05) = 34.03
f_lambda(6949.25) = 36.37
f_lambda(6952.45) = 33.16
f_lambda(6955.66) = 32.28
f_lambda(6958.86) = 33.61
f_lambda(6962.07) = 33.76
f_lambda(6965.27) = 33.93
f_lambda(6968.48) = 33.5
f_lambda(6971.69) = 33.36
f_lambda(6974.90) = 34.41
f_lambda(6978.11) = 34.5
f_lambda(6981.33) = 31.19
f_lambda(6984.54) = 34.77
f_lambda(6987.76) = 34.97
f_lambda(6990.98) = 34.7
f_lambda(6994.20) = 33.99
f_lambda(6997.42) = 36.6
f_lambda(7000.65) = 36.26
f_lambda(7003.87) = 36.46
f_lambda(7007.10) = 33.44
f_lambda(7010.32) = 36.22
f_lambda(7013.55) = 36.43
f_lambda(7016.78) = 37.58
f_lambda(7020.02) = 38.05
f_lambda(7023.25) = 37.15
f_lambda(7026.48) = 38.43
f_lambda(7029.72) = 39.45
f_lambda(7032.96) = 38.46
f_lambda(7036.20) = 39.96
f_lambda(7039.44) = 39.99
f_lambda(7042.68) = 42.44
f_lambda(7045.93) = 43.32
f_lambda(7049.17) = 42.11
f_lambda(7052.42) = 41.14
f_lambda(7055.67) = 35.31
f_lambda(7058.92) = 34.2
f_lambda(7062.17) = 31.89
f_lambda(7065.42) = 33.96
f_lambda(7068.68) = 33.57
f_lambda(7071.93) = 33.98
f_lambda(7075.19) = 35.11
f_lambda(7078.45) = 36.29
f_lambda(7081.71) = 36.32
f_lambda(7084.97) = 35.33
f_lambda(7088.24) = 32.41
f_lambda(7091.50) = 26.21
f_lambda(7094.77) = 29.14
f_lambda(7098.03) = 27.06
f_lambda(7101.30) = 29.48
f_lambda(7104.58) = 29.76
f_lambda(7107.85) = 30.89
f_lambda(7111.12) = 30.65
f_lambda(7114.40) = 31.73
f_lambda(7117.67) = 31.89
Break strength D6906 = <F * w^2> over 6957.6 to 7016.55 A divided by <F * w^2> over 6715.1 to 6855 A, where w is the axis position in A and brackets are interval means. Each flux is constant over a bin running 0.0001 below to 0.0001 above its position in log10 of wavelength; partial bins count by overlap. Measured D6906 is 1.5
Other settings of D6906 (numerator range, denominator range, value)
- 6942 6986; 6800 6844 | 1.42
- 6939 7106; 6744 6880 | 1.51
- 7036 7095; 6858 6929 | 1.42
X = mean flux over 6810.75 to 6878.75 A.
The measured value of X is 24.7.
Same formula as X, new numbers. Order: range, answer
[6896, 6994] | 31.6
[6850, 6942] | 27.1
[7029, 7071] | 38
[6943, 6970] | 33.9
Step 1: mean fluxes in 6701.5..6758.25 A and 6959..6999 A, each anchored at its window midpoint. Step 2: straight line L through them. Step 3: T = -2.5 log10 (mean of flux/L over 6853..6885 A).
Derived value 0.20 mag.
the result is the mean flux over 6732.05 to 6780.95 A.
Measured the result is 25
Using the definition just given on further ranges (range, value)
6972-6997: 34.2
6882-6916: 27.1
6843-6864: 24.5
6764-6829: 24.6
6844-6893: 25.1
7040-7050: 42.4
